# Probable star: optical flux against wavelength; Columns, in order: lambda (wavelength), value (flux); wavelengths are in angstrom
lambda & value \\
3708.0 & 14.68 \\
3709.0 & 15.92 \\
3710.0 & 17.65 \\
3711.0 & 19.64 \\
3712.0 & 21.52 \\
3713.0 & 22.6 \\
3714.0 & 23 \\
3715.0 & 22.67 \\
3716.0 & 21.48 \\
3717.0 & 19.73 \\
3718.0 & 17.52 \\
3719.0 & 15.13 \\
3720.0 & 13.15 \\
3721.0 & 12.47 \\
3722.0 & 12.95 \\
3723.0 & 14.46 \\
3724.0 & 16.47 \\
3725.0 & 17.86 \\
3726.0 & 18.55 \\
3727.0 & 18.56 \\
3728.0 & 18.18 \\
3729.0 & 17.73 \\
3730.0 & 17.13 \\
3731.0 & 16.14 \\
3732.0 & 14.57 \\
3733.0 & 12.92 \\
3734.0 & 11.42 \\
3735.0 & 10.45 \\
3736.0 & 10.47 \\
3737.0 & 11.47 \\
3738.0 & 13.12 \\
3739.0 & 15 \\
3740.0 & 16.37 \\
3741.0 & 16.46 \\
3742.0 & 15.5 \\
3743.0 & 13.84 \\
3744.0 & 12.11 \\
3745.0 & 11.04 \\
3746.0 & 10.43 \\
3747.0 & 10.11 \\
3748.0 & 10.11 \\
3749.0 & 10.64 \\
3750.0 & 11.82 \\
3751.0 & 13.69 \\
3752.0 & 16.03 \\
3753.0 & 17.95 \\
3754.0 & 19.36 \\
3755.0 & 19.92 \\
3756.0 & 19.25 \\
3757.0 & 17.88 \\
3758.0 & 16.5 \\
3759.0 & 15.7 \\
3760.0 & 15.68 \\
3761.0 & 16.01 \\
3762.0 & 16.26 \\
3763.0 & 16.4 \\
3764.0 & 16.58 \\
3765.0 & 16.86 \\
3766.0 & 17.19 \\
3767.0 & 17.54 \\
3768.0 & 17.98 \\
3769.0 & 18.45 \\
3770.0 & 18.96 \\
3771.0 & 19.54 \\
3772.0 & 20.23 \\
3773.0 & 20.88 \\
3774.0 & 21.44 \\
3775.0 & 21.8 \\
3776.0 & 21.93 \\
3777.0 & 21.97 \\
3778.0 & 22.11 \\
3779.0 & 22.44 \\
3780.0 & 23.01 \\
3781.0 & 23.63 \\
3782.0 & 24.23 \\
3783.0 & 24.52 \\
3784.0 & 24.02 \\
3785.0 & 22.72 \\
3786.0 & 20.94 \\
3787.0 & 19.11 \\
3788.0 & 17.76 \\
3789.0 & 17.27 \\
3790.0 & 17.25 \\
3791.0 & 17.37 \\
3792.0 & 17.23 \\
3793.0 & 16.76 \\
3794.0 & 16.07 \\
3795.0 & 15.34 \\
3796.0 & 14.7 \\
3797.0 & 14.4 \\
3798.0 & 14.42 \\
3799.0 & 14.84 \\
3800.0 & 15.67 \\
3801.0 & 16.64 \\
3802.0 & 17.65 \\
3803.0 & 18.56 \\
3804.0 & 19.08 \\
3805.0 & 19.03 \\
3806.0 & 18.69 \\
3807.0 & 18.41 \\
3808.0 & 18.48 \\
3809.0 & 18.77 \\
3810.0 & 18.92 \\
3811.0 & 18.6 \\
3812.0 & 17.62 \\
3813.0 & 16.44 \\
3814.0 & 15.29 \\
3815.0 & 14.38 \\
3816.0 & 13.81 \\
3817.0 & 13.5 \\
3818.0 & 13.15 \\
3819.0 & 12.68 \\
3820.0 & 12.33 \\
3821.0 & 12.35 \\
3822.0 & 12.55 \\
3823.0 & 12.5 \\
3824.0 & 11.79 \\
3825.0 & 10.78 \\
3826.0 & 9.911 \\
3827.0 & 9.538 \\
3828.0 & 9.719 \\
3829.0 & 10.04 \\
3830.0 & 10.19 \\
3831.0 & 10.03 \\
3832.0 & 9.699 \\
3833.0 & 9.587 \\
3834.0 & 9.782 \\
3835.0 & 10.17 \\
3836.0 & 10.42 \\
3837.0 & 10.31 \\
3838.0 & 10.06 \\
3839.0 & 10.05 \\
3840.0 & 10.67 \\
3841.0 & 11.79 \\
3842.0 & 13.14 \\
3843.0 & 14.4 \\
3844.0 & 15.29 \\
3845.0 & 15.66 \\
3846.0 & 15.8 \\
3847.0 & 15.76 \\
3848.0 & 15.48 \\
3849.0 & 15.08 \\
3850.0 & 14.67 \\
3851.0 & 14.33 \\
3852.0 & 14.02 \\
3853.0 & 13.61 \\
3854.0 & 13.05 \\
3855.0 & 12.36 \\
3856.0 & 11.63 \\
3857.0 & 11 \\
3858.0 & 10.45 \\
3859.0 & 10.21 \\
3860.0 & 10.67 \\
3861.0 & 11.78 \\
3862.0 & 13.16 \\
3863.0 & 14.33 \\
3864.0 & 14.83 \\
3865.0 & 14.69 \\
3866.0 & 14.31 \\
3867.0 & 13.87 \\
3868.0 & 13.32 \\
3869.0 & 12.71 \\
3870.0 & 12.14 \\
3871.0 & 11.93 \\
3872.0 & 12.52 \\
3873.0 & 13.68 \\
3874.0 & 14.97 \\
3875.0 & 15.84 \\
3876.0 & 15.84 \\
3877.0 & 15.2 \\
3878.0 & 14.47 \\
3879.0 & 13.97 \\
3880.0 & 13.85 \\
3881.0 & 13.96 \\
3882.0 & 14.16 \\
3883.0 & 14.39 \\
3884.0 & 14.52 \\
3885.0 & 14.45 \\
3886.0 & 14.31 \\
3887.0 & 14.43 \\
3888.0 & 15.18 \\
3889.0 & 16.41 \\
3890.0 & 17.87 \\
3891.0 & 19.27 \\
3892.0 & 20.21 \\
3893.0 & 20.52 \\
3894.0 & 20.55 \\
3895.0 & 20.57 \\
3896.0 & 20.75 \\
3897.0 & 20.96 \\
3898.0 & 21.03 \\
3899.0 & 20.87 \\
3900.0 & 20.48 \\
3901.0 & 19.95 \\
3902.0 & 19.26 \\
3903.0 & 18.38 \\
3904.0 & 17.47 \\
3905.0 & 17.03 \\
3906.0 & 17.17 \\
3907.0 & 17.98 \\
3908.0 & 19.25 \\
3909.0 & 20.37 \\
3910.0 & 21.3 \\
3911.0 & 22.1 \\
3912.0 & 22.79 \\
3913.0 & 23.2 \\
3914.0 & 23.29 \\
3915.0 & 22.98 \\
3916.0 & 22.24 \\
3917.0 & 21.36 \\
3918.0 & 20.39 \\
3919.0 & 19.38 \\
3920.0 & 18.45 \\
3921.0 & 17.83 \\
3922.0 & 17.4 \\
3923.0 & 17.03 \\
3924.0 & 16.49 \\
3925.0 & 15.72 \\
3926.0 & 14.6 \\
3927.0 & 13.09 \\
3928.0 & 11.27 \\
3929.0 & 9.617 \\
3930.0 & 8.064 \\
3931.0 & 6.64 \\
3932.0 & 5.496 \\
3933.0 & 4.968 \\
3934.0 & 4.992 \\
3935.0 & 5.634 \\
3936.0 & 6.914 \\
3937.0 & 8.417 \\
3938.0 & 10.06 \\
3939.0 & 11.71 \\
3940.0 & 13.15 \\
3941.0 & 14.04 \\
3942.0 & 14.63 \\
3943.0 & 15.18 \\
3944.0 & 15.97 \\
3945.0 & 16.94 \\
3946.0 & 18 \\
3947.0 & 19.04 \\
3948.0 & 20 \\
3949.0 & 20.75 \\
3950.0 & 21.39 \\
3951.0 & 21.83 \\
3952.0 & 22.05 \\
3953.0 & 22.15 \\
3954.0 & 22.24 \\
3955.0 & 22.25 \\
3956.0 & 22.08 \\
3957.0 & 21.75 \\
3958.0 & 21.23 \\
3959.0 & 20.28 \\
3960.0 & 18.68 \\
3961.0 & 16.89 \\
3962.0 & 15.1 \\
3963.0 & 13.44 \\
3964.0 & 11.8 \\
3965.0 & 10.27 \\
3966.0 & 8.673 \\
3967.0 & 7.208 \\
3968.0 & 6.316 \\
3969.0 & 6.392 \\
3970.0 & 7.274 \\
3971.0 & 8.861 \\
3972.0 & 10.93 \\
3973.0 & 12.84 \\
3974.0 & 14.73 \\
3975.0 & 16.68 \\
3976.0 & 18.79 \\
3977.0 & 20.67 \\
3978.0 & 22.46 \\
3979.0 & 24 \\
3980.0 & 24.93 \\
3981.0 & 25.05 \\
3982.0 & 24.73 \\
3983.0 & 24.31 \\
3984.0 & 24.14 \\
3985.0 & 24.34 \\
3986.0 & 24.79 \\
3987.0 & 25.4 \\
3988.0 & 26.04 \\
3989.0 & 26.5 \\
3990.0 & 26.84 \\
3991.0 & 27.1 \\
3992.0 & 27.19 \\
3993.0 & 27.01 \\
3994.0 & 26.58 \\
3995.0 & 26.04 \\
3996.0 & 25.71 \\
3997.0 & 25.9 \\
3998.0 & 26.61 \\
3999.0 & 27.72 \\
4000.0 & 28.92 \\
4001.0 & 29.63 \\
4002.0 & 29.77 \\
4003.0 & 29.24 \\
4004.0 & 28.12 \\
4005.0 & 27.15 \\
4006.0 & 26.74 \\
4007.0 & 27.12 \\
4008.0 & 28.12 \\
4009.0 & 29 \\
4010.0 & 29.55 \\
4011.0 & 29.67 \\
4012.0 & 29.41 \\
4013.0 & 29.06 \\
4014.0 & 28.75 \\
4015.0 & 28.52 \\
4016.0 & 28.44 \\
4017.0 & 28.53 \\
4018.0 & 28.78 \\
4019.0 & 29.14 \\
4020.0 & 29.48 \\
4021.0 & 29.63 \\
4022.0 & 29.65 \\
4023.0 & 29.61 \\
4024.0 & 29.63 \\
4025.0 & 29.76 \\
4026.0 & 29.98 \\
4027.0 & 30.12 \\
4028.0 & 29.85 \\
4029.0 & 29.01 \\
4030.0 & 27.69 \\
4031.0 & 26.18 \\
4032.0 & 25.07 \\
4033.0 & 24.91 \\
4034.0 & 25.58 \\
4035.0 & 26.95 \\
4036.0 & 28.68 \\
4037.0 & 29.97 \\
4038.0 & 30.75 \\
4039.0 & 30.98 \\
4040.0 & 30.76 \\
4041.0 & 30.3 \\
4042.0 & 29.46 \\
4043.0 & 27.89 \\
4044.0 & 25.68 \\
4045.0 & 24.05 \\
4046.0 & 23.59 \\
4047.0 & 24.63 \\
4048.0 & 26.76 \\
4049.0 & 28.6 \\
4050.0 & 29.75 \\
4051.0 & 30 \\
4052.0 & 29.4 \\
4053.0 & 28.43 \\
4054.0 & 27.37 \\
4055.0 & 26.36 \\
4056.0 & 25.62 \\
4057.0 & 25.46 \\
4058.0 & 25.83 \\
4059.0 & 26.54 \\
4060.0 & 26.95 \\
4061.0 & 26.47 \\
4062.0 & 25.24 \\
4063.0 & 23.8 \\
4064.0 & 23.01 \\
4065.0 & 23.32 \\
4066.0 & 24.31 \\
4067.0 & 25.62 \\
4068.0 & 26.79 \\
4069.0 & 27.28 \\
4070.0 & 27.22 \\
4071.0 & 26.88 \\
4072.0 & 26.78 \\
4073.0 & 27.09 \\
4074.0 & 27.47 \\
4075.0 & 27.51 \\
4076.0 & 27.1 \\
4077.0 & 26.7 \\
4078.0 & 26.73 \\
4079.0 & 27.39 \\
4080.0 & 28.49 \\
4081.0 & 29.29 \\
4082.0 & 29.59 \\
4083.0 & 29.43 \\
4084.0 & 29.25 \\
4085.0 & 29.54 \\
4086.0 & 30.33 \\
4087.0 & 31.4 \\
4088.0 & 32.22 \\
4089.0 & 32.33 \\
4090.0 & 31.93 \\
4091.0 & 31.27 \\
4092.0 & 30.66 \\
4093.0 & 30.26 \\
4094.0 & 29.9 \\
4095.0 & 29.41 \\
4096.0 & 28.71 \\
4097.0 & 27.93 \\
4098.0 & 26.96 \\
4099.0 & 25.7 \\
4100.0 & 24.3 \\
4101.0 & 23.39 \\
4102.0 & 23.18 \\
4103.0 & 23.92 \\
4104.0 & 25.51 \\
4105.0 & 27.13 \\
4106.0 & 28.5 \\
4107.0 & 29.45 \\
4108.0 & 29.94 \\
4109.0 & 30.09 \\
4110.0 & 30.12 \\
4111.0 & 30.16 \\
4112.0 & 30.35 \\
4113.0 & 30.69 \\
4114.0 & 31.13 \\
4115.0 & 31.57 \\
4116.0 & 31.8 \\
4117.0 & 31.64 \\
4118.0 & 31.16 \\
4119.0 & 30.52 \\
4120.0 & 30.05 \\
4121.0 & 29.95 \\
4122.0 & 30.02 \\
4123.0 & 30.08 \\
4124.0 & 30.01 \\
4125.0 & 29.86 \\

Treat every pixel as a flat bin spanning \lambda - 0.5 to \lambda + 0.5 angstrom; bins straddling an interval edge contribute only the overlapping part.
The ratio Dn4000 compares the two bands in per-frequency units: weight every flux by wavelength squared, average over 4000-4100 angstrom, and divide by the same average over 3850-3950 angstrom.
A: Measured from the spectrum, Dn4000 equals 2.0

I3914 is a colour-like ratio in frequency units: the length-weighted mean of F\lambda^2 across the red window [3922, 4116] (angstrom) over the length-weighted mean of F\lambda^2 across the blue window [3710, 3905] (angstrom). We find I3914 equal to 1.70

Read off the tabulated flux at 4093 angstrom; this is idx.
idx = 30.26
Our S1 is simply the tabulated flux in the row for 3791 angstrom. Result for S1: 17.37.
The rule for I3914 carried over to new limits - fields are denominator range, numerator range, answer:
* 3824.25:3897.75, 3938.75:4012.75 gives 1.63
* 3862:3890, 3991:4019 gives 2.10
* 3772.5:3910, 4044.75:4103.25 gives 1.96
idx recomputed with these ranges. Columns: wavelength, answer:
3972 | 10.93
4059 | 26.54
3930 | 8.064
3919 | 19.38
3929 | 9.617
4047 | 24.63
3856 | 11.63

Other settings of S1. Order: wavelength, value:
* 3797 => 14.4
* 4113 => 30.69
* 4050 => 29.75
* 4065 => 23.32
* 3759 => 15.7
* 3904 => 17.47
